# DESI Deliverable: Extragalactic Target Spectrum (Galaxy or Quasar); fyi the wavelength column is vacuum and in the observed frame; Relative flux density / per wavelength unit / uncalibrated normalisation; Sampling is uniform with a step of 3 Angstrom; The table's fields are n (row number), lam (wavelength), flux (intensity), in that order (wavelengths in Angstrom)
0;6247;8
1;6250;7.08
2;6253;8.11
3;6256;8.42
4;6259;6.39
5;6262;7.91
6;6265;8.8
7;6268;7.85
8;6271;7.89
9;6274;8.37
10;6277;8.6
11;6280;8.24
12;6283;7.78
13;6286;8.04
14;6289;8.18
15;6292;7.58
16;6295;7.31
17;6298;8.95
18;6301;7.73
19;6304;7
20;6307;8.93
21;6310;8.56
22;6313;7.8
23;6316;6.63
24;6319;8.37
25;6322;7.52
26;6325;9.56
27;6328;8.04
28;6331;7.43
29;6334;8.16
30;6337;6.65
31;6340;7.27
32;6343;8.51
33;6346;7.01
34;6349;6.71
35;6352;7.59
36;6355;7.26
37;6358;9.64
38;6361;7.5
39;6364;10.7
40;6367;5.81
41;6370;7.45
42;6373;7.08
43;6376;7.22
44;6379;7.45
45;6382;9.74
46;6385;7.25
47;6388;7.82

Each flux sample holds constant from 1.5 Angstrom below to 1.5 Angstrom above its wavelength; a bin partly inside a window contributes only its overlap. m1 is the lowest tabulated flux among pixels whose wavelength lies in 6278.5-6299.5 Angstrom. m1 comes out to 7.31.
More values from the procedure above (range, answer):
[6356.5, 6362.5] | 7.5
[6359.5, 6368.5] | 5.81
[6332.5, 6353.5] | 6.65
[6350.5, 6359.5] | 7.26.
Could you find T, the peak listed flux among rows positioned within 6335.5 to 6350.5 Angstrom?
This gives 8.51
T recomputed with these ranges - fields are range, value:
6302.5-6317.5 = 8.93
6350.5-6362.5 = 9.64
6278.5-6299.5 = 8.95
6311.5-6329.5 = 9.56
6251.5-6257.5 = 8.42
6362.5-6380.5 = 10.7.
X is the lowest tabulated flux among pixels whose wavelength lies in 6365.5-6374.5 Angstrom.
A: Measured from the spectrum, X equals 5.81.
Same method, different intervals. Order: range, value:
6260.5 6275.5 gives 7.85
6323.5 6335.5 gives 7.43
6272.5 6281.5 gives 8.24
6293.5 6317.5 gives 6.63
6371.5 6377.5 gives 7.08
